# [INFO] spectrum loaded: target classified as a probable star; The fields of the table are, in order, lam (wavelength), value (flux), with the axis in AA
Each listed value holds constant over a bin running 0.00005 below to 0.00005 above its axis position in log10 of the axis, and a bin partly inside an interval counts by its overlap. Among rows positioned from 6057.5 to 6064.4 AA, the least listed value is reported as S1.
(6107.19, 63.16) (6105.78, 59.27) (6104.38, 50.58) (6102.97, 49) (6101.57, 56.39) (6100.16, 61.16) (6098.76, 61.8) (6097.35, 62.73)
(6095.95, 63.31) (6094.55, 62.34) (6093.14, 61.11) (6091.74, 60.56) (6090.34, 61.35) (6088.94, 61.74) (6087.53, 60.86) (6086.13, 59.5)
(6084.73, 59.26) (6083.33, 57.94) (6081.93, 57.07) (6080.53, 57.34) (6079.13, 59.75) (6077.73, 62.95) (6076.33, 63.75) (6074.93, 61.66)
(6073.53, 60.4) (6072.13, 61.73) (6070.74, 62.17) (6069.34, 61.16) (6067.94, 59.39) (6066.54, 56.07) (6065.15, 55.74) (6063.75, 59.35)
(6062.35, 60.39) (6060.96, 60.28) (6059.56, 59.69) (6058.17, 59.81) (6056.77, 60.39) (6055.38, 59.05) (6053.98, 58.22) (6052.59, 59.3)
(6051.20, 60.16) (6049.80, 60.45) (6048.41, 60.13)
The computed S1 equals 59.35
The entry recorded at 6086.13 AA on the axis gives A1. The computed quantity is 59.5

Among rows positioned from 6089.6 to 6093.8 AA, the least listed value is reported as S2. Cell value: 60.56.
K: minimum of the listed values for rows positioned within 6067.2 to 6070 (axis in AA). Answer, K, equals 59.39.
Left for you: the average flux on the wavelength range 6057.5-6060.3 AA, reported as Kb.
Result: 59.8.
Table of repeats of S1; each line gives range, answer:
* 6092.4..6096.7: 61.11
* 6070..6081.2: 57.34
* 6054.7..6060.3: 59.05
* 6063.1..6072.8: 55.74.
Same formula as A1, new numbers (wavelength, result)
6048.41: 60.13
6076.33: 63.75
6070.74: 62.17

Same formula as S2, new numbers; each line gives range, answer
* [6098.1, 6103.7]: 49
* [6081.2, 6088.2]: 57.07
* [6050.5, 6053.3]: 59.3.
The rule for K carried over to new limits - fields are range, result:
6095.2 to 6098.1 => 62.73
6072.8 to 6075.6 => 60.4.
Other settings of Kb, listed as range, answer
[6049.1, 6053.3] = 60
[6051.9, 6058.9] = 59.4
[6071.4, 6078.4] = 62.1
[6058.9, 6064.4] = 59.9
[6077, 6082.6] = 59.3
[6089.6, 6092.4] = 61.1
